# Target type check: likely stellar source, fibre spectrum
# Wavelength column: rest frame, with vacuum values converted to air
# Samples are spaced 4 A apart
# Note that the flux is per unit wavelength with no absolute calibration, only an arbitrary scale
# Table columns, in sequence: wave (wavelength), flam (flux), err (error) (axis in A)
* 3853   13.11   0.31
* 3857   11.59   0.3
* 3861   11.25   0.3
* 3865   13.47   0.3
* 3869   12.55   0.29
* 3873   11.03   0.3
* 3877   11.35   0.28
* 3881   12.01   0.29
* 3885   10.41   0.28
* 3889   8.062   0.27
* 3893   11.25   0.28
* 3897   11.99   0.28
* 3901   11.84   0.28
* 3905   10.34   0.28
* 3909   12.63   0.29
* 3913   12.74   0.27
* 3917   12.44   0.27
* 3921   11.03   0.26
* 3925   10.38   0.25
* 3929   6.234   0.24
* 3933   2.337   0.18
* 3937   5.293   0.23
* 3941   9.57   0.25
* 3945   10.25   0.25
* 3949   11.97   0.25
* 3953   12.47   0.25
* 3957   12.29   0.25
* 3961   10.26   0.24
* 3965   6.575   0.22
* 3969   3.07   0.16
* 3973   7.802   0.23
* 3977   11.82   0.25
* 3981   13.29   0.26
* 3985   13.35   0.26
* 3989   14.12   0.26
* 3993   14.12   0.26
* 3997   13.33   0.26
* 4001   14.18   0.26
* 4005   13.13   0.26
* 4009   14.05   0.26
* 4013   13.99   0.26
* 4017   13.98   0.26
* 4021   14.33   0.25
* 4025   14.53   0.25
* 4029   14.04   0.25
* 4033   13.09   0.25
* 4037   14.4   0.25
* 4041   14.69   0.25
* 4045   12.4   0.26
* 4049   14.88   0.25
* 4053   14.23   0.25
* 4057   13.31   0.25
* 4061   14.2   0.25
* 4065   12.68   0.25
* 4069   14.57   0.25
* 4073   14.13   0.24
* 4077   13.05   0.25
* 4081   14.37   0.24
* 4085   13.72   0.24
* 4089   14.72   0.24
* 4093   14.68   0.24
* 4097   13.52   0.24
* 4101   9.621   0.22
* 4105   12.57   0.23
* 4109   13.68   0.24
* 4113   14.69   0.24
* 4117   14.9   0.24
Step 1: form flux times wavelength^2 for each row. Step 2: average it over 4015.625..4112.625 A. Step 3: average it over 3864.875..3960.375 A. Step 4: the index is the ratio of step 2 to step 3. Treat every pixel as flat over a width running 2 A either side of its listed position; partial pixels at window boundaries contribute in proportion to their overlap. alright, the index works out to 1.4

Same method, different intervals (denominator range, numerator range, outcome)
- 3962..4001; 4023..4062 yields 1.31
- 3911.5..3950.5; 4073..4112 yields 1.59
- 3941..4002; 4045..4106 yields 1.28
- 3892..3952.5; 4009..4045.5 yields 1.47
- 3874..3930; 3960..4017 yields 1.12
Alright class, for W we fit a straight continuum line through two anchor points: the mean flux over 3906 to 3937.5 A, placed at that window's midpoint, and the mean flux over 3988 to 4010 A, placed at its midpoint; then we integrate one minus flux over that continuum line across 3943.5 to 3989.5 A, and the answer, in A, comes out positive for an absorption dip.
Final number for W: 5.4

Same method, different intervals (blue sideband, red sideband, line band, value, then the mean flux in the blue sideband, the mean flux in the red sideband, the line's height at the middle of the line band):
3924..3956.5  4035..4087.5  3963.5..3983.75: 2.9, 8.68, 13.9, 10.1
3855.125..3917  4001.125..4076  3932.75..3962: 6.6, 11.5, 13.9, 12.5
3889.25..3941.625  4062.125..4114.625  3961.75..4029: -3.8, 9.8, 13.5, 11.5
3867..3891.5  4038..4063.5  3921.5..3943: 8.7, 10.9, 13.9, 11.8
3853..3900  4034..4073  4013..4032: -0.9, 11.4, 13.9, 13.5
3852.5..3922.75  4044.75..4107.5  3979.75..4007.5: -2.1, 11.6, 13.6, 12.7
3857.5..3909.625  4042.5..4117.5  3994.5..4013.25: -1.4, 11.4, 13.7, 12.8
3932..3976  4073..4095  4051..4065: -0.8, 8.57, 14.1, 13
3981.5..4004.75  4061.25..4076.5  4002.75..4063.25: -0.9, 13.7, 13.8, 13.8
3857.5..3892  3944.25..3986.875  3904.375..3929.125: -0.9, 11.3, 10.3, 10.8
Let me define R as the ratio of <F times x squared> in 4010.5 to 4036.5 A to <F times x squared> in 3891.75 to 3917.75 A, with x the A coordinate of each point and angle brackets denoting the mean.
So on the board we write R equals 1.25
